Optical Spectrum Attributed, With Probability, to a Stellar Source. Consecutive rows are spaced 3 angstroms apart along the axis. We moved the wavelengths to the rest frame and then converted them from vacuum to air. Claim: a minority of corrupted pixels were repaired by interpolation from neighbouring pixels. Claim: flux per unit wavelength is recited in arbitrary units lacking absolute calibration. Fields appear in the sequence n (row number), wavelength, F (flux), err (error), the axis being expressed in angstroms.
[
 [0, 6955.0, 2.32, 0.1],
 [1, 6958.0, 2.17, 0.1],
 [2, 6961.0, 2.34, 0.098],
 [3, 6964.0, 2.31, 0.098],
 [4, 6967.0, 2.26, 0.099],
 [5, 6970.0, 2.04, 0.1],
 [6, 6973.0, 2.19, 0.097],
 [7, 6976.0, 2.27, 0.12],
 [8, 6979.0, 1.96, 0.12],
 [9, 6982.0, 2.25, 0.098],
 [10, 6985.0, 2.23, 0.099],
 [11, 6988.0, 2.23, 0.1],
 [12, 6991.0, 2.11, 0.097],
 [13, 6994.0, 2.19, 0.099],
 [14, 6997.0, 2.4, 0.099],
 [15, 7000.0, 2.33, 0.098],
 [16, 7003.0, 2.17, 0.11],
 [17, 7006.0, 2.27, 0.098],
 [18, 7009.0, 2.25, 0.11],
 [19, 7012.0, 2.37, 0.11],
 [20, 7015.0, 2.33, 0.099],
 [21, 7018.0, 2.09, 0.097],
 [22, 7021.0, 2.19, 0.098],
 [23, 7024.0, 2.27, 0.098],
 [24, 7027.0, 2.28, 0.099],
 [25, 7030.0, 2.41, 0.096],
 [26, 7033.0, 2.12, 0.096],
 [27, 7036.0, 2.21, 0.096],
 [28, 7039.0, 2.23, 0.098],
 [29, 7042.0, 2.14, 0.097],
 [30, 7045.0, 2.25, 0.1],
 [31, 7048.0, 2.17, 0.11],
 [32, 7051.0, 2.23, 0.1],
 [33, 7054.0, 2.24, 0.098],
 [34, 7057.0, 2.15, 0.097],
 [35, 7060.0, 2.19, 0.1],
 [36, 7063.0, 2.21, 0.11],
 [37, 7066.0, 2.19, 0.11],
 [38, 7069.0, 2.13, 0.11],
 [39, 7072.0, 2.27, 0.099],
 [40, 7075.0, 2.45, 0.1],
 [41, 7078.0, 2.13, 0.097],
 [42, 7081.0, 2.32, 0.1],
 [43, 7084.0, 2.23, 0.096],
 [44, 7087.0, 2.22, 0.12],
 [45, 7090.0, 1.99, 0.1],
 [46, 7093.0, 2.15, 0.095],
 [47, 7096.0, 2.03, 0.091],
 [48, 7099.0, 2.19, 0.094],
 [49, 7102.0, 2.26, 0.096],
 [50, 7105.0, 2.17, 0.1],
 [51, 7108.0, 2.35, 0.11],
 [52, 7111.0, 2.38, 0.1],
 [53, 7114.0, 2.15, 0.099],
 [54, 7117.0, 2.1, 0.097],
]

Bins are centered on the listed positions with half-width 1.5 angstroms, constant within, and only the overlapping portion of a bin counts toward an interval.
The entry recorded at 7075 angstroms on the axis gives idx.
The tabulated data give 2.45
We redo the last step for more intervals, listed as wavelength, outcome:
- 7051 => 2.23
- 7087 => 2.22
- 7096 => 2.03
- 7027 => 2.28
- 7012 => 2.37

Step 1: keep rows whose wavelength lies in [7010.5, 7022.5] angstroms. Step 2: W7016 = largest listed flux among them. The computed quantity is 2.37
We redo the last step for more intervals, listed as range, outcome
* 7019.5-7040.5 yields 2.41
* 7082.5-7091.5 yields 2.23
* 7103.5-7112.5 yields 2.38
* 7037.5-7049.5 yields 2.25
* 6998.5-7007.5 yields 2.33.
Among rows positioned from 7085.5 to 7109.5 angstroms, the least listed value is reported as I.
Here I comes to 1.99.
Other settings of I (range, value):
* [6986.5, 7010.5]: 2.11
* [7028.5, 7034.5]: 2.12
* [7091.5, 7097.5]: 2.03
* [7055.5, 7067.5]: 2.15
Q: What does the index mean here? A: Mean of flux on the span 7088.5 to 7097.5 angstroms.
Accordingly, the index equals 2.06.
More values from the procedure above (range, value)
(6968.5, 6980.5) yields 2.11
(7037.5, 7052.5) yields 2.2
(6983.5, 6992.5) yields 2.19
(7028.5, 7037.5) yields 2.25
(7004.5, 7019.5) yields 2.26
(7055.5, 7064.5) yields 2.18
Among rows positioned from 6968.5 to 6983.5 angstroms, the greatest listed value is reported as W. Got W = 2.27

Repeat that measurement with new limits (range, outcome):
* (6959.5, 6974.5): 2.34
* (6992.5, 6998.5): 2.4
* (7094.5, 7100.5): 2.19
